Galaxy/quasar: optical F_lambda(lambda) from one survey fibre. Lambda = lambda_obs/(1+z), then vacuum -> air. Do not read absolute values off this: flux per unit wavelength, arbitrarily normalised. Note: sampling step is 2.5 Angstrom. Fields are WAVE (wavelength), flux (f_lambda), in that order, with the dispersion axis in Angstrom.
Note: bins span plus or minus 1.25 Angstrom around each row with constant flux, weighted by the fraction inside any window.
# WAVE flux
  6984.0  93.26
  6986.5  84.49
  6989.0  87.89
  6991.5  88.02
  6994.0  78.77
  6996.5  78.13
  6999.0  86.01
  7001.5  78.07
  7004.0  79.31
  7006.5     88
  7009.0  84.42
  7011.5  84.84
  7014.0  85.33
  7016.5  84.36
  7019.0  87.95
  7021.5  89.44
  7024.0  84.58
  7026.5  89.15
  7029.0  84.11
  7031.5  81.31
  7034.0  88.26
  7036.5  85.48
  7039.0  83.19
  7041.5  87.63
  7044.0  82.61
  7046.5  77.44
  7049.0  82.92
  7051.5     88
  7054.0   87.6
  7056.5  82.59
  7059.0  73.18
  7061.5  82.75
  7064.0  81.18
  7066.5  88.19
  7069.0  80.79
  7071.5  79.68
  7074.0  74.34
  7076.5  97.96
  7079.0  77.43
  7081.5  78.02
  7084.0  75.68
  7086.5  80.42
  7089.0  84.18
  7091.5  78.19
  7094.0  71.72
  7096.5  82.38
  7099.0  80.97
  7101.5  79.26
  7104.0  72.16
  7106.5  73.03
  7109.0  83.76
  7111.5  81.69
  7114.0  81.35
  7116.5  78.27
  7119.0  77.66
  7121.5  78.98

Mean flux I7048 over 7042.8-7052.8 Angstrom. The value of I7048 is 82.8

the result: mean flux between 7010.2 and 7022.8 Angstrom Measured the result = 86.4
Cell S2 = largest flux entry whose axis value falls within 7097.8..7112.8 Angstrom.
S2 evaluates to 83.76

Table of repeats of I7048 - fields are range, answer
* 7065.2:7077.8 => 84.2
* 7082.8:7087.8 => 78.1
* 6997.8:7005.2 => 81.1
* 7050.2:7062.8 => 82.8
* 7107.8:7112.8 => 82.7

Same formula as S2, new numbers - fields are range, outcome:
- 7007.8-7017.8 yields 85.33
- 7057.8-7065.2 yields 82.75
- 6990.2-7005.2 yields 88.02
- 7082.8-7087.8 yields 80.42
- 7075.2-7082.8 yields 97.96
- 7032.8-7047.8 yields 88.26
